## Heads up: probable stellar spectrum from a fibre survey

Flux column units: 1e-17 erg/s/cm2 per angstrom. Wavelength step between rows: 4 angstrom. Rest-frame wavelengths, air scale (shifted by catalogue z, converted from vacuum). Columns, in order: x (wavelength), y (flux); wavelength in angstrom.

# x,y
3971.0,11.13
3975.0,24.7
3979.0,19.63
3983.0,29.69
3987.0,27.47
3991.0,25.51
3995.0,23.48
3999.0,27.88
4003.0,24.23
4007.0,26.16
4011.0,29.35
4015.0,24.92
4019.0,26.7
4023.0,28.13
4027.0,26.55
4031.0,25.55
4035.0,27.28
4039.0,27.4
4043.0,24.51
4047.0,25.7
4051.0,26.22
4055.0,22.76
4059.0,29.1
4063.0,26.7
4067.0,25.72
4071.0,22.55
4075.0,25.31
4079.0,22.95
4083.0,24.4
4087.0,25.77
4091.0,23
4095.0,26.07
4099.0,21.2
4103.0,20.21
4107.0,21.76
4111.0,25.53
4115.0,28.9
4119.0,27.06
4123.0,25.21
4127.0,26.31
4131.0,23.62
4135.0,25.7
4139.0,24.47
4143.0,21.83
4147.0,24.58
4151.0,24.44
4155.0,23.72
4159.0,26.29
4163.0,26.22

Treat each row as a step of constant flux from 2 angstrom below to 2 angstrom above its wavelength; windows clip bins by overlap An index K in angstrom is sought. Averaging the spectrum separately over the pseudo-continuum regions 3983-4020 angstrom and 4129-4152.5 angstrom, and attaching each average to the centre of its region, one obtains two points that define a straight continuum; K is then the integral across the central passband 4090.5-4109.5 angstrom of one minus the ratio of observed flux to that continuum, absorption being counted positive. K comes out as 1.8 angstrom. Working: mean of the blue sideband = 26.4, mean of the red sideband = 24.1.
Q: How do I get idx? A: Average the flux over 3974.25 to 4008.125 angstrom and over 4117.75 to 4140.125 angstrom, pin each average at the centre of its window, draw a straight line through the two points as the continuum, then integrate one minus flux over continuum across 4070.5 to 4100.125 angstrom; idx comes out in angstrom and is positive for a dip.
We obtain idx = 1.6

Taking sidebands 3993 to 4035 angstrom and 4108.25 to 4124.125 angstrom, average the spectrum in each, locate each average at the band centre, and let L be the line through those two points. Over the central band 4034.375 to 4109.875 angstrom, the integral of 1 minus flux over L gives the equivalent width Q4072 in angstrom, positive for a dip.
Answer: 5.19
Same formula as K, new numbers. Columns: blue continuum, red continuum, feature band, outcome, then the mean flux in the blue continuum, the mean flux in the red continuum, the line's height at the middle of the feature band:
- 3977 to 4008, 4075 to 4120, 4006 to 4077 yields -3.5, 25.5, 24.2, 24.9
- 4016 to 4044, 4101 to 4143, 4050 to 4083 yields 1.0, 26.6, 24.7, 25.9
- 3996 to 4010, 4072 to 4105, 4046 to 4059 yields -0.4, 26.1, 23.6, 24.7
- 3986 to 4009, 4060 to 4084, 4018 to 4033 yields -0.8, 25.7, 24.8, 25.4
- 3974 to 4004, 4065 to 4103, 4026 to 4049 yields -1.4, 25.4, 23.9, 24.6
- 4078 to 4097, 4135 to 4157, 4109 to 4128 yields -1.9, 24.5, 24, 24.2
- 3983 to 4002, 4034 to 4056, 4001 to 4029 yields -0.5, 26.4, 25.7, 26.1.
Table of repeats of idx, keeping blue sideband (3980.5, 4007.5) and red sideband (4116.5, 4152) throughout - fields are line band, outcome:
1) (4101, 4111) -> 1.3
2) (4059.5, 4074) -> 0.1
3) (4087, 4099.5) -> 0.6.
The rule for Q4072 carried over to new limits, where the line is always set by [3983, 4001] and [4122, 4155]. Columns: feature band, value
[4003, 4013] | -0.3 angstrom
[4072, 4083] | 0.5 angstrom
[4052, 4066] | -0.3 angstrom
